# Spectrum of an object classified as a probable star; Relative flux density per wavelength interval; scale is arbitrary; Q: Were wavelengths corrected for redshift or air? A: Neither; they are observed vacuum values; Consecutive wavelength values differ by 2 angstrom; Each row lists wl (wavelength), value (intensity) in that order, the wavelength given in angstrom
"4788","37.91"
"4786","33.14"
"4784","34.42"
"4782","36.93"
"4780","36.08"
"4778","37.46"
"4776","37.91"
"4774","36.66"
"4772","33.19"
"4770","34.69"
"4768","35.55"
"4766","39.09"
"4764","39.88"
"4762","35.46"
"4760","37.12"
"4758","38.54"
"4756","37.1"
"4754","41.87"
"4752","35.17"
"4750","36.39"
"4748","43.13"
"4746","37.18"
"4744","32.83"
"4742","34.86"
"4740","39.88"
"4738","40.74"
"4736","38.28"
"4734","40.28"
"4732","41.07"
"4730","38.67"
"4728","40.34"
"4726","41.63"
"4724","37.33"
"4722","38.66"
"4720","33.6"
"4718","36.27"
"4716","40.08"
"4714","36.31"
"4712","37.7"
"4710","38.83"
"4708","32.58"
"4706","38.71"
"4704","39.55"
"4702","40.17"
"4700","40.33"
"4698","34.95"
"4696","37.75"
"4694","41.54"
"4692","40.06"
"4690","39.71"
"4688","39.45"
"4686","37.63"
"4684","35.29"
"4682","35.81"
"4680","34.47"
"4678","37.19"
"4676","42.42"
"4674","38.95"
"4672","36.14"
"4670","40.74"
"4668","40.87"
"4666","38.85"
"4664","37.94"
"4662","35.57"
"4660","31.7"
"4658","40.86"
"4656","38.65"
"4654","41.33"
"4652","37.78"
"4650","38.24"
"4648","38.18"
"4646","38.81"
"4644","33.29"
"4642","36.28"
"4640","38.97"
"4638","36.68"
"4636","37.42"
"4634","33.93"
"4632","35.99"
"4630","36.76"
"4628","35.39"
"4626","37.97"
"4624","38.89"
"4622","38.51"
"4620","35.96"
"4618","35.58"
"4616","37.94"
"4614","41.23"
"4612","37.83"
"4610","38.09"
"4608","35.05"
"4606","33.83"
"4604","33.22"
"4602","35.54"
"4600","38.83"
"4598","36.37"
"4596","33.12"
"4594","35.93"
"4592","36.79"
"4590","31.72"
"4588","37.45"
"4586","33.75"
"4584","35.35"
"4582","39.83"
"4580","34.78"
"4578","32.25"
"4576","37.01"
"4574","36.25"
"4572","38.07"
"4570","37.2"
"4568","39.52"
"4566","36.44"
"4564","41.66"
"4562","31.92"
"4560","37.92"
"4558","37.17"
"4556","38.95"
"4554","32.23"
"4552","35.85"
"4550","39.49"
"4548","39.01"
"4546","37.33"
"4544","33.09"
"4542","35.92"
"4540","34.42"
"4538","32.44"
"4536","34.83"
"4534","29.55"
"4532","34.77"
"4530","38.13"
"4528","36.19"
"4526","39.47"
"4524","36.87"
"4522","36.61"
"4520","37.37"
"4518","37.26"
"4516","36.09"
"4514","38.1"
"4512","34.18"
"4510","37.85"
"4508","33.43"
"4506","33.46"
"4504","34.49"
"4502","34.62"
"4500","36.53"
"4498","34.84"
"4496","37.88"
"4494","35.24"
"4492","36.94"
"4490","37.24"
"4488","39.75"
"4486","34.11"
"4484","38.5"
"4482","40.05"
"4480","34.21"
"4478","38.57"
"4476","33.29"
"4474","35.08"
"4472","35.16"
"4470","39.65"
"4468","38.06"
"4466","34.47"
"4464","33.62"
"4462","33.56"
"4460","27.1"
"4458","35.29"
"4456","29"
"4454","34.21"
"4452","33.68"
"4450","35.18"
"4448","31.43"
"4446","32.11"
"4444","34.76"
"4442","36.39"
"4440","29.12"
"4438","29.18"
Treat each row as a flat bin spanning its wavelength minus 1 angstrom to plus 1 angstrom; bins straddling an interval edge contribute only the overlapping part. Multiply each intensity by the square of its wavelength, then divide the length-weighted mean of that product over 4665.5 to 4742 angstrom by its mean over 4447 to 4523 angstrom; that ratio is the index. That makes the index 1.2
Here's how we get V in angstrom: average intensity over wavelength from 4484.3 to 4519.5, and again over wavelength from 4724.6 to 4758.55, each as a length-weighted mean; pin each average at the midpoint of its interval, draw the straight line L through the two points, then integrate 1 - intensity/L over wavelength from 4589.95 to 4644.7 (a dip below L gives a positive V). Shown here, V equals 1.3 angstrom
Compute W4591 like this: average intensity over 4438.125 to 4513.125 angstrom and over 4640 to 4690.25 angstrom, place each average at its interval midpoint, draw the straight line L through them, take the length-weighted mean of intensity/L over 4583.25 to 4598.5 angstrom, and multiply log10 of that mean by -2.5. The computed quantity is 0.05 mag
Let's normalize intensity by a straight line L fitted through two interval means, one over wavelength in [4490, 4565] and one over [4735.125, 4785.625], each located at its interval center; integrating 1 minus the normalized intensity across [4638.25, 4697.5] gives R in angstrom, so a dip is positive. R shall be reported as -2.1 angstrom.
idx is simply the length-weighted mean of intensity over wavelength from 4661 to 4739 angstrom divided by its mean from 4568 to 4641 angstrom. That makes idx 1.05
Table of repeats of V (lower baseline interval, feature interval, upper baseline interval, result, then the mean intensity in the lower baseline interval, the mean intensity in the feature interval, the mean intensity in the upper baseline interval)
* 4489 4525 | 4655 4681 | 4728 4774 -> -0.57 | 36.1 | 38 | 37.8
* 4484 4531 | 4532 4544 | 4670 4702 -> 1.05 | 36.4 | 33.5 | 38.3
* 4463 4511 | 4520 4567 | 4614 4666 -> 0.54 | 36.1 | 36.1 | 37.3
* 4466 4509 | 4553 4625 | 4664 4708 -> 1.74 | 36.2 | 36.4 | 38.4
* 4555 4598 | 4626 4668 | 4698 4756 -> -0.02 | 36.3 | 37.2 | 38.2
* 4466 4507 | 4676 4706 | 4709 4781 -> -0.66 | 36.3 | 38.3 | 37.8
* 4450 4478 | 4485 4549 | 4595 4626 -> -1.39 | 34.2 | 35.9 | 36.7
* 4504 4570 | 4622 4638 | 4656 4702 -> 0.31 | 36.2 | 36.7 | 38.2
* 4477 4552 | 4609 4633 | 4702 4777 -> -0.37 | 36.2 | 37.5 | 37.8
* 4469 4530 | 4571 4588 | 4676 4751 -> 0.50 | 36.5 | 36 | 38.1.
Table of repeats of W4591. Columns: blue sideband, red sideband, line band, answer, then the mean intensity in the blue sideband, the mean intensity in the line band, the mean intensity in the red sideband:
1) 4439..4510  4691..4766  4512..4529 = -0.05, 34.9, 37.1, 38.3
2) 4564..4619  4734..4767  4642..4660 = -0.03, 36.4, 37.9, 38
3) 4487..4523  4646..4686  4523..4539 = 0.04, 36.2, 35.3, 38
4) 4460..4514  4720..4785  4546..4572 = -0.03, 35.8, 37.3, 37.7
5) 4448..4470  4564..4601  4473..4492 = -0.08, 33.6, 36.8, 36.3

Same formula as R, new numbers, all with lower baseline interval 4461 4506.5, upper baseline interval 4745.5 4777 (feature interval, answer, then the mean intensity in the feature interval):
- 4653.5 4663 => -0.1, 37.4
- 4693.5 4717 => -0.6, 38.1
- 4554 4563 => 0.1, 36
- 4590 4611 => 0.7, 35.5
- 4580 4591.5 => 0.3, 35.6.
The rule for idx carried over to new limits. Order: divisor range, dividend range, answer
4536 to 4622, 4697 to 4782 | 1.04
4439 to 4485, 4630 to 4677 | 1.10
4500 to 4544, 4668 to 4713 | 1.08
